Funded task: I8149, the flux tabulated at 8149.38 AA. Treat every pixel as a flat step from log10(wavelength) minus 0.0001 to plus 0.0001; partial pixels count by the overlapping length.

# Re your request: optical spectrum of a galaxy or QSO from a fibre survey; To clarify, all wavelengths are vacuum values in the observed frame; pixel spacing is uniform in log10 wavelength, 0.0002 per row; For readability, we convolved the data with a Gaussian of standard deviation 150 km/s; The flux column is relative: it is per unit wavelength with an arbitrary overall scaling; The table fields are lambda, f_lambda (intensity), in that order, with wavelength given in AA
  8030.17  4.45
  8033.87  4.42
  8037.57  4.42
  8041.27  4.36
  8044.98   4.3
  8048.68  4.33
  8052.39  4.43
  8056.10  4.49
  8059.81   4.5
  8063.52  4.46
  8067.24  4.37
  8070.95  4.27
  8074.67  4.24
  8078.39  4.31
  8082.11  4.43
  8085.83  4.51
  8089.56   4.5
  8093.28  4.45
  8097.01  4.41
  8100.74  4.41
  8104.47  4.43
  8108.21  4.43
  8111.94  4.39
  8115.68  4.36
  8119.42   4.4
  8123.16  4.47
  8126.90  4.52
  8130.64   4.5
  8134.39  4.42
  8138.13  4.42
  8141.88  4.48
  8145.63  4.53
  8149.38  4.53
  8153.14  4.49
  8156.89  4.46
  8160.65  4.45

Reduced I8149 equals 4.53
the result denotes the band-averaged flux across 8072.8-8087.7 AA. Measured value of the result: 4.37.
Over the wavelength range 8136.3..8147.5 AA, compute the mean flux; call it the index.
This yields 4.48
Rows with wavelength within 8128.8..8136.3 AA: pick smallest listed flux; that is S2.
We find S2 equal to 4.42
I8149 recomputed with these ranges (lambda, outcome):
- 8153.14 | 4.49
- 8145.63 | 4.53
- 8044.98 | 4.3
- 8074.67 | 4.24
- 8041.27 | 4.36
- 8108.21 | 4.43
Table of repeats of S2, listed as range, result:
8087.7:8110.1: 4.41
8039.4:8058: 4.3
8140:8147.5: 4.48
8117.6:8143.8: 4.4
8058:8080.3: 4.24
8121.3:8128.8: 4.47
